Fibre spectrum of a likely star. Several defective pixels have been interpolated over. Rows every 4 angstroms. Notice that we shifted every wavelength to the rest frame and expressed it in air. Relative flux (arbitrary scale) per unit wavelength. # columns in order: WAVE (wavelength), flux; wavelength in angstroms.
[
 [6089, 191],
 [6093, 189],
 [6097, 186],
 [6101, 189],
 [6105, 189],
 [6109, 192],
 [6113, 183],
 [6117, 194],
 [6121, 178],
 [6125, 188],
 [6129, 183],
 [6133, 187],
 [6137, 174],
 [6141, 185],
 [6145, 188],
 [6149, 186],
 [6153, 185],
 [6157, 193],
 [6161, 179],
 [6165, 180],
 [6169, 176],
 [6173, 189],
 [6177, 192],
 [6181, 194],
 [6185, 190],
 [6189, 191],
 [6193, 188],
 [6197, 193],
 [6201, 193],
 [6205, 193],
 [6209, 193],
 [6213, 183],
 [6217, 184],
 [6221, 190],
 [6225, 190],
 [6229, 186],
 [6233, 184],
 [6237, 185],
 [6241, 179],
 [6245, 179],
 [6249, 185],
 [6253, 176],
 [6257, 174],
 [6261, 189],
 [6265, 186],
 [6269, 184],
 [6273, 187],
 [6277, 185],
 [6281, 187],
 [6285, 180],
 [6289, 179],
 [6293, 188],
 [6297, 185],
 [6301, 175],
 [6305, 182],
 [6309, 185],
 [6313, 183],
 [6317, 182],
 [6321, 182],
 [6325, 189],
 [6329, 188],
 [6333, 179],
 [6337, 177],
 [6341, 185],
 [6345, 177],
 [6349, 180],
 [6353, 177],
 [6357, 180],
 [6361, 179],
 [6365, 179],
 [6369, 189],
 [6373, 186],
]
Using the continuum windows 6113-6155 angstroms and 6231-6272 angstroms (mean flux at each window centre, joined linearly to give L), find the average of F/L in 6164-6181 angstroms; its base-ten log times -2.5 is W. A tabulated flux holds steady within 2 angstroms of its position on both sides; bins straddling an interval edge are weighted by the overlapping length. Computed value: -0.01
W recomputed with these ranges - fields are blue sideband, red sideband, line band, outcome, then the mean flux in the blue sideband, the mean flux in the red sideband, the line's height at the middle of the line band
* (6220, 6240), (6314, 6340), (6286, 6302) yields 0.01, 186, 183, 184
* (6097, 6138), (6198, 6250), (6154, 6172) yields 0.02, 186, 187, 186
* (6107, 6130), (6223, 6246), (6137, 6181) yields 0.00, 186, 184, 186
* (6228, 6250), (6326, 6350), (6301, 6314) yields 0.00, 183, 181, 182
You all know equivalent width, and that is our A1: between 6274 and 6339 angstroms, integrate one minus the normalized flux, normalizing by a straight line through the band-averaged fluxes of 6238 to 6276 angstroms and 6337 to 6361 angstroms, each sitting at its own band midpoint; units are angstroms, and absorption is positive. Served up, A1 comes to -0.8 angstroms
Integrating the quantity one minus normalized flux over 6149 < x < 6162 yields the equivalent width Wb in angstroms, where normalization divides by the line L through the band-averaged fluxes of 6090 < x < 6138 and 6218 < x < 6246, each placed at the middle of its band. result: 0.0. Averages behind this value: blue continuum 186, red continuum 185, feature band 186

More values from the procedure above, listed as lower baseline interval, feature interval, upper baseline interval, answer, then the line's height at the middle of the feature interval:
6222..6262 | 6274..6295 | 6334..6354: -0.3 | 181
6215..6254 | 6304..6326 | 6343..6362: -0.4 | 180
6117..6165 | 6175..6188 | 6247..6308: -0.6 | 184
